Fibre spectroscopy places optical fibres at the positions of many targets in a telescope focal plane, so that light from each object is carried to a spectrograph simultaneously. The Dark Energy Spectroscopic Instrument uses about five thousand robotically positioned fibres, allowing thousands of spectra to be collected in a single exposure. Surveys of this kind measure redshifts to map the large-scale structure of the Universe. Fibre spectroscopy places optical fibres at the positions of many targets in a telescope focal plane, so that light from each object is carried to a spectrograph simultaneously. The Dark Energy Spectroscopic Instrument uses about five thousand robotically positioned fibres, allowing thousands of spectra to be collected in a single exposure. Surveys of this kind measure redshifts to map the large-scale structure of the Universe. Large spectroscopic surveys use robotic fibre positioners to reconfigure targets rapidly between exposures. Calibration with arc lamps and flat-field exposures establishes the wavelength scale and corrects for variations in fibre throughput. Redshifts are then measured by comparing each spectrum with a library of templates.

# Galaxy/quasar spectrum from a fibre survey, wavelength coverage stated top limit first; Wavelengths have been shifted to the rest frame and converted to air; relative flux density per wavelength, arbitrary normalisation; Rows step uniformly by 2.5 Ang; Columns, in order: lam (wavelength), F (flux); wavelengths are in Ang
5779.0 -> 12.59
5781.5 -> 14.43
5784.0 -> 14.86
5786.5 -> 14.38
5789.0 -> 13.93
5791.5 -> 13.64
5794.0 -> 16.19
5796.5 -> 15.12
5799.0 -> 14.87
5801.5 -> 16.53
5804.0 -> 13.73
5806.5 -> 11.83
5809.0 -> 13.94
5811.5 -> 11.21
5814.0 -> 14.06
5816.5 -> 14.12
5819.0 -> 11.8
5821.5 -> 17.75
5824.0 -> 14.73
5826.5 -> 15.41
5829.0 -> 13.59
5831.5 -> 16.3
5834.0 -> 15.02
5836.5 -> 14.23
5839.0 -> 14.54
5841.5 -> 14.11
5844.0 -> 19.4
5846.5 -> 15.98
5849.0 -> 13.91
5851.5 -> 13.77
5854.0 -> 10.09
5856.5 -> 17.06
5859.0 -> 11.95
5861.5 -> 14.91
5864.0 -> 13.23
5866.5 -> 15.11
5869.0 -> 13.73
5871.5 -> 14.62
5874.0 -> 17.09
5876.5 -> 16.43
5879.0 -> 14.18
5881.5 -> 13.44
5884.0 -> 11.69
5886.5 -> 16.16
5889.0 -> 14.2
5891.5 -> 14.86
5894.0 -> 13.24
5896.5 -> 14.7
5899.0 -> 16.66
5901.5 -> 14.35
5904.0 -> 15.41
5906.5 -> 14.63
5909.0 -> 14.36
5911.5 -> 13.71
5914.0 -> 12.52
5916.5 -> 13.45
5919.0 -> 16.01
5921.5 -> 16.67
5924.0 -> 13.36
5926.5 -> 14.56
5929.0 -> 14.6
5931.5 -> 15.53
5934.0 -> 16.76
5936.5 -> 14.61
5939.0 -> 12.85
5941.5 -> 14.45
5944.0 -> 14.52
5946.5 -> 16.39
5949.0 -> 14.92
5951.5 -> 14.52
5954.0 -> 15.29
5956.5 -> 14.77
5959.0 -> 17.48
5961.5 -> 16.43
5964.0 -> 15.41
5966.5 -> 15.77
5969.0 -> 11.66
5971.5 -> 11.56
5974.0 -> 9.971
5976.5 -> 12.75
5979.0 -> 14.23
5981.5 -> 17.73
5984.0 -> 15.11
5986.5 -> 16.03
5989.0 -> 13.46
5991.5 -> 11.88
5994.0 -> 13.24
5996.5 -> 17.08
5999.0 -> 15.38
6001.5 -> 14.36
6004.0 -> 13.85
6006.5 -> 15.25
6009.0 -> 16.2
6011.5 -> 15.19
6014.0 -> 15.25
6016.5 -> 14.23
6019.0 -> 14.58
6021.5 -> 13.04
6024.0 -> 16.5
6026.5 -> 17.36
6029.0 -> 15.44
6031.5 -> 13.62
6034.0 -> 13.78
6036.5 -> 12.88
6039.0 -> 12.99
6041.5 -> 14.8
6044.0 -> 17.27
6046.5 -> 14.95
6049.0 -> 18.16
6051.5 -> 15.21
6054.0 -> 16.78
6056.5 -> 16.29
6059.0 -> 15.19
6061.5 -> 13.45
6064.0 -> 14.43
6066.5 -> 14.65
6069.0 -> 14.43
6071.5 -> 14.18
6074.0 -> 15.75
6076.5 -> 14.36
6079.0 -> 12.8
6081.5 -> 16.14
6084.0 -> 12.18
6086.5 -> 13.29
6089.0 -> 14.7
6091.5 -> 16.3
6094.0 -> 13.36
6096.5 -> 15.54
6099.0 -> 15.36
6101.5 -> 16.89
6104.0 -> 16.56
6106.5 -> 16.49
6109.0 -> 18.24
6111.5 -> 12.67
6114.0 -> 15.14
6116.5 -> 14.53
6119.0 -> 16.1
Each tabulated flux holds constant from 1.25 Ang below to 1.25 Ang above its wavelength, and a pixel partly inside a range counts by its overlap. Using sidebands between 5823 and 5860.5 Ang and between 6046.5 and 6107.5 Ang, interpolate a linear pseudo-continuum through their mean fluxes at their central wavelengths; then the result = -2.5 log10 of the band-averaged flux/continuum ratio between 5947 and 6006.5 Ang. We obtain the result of 0.03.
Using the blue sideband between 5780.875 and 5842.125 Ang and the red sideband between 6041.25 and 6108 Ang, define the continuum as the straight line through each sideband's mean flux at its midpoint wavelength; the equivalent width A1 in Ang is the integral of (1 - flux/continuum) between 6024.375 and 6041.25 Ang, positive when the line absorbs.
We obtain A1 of 0.6 Ang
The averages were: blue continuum 14.4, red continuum 15.2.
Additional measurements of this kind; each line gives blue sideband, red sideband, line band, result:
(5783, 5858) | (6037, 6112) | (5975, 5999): 0.50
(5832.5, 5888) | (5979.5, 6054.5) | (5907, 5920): 0.64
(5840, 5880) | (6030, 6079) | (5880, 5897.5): 0.84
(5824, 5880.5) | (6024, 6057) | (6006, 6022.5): 0.49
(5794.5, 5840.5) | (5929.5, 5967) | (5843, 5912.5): 1.04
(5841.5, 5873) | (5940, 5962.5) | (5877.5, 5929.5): 1.75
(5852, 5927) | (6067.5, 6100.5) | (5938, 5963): -1.30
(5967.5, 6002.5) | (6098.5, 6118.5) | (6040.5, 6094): 0.53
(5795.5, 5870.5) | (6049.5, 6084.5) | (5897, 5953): -0.76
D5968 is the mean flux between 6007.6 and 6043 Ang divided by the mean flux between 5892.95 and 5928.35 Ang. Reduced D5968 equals 1.0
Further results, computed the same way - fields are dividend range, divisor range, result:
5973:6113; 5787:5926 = 1.03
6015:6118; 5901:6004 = 1.03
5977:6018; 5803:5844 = 1.04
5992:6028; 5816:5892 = 1.03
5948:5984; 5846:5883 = 1.01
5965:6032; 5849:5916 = 1.01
